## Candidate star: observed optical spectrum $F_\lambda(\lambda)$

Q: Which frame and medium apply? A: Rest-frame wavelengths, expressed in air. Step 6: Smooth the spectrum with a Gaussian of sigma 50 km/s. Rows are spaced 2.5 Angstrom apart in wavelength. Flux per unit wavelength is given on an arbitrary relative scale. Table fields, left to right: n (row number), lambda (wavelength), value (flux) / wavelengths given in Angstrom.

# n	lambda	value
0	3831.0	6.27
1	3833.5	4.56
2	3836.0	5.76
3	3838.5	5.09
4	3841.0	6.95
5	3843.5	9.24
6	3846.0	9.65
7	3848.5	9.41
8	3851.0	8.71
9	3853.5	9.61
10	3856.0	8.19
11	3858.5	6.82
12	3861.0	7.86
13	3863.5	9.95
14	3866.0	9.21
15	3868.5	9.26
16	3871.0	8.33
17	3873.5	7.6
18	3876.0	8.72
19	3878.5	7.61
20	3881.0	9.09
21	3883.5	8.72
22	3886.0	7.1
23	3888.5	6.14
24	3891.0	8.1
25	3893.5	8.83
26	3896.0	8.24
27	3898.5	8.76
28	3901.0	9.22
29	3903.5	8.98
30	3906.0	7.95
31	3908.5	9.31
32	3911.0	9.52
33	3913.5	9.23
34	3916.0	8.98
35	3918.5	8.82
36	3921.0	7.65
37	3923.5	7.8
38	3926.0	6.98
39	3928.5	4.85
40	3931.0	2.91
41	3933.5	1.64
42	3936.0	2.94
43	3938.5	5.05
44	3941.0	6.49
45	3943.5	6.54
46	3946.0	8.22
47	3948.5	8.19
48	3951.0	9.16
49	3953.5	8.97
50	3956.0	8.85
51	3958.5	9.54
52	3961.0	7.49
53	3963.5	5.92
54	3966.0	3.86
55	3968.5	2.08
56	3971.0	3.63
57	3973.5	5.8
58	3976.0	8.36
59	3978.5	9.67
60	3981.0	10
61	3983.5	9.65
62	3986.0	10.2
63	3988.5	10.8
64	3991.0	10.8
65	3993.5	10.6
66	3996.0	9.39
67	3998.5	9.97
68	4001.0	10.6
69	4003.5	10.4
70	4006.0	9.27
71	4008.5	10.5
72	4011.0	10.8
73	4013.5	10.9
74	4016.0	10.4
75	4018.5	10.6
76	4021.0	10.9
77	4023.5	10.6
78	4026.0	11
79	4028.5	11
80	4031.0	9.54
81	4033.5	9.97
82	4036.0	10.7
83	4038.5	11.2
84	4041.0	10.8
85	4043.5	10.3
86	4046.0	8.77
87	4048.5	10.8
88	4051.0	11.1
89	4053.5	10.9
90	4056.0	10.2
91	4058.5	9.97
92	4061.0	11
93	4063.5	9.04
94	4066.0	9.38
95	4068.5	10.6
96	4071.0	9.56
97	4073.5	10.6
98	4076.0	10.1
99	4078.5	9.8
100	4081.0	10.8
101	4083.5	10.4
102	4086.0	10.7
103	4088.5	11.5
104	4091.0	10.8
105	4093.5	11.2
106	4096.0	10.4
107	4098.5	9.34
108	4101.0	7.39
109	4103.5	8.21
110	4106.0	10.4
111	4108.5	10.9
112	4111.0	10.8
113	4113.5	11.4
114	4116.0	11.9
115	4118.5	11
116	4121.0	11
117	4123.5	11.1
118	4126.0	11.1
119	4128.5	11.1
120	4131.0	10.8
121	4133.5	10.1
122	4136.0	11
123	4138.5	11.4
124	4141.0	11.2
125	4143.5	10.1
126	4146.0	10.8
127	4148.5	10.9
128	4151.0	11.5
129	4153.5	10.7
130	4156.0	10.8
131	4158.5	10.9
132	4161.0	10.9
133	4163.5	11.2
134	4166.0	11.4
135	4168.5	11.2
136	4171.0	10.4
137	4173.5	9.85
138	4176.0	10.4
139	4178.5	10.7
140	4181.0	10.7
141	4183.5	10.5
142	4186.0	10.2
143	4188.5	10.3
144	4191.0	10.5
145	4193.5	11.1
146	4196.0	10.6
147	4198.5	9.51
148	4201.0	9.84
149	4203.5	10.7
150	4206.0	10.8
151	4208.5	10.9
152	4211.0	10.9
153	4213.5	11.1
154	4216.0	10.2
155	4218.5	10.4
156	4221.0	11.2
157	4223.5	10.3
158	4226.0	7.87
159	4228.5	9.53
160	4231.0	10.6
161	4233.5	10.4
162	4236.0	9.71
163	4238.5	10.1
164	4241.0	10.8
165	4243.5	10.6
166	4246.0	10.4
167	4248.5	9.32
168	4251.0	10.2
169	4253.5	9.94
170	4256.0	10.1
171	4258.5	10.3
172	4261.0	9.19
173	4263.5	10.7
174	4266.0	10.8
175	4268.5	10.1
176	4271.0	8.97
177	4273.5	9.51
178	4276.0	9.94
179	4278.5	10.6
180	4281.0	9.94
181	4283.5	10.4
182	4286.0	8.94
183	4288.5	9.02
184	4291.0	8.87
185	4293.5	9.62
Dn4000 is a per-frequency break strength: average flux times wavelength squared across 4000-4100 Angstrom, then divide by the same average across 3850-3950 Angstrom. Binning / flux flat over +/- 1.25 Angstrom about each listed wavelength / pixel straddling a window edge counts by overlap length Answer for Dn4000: 1.5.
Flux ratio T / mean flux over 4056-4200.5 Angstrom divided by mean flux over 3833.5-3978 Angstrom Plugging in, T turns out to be 1.4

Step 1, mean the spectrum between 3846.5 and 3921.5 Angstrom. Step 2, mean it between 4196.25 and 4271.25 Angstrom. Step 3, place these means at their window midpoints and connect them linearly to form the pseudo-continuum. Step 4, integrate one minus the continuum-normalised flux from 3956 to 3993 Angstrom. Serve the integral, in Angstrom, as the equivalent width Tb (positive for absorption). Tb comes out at 4.9 Angstrom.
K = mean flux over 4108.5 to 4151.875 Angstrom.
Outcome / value 11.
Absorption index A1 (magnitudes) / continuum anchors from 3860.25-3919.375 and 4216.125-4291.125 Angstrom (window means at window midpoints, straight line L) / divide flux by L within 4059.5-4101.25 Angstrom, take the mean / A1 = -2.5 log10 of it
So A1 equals -0.10 mag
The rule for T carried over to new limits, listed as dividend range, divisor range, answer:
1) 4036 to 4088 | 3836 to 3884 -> 1.24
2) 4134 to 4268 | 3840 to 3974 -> 1.38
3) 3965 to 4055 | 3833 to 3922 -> 1.16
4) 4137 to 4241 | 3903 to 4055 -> 1.22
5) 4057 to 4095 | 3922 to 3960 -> 1.58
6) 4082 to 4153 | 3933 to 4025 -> 1.27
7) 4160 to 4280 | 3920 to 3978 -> 1.65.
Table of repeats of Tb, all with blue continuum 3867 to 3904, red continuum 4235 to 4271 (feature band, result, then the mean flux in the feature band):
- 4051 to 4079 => -2.9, 10.2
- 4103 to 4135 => -4.6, 10.8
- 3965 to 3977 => 5.6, 4.69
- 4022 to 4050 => -4.3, 10.4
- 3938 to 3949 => 2.1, 6.94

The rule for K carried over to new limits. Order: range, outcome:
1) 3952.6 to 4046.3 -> 9.32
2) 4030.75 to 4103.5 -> 10.2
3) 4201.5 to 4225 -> 10.7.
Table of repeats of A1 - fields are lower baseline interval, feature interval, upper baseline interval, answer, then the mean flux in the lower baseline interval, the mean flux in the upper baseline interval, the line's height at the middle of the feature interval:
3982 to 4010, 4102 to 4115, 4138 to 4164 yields 0.04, 10.2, 10.9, 10.7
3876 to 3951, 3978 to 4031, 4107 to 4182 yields -0.18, 7.43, 10.9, 8.8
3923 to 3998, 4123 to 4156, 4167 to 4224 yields -0.12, 7.23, 10.5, 9.75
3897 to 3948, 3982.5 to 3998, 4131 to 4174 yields -0.24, 7.11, 10.9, 8.22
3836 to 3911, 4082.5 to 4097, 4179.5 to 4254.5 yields -0.13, 8.34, 10.3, 9.58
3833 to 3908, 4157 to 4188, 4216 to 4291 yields -0.12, 8.17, 9.98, 9.6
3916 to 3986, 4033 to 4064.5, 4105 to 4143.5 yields -0.14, 6.81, 11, 9.17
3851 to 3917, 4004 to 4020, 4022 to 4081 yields -0.06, 8.51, 10.3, 9.89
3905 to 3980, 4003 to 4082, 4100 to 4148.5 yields -0.16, 6.89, 10.6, 8.95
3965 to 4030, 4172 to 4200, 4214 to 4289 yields -0.06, 9.32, 10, 9.84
